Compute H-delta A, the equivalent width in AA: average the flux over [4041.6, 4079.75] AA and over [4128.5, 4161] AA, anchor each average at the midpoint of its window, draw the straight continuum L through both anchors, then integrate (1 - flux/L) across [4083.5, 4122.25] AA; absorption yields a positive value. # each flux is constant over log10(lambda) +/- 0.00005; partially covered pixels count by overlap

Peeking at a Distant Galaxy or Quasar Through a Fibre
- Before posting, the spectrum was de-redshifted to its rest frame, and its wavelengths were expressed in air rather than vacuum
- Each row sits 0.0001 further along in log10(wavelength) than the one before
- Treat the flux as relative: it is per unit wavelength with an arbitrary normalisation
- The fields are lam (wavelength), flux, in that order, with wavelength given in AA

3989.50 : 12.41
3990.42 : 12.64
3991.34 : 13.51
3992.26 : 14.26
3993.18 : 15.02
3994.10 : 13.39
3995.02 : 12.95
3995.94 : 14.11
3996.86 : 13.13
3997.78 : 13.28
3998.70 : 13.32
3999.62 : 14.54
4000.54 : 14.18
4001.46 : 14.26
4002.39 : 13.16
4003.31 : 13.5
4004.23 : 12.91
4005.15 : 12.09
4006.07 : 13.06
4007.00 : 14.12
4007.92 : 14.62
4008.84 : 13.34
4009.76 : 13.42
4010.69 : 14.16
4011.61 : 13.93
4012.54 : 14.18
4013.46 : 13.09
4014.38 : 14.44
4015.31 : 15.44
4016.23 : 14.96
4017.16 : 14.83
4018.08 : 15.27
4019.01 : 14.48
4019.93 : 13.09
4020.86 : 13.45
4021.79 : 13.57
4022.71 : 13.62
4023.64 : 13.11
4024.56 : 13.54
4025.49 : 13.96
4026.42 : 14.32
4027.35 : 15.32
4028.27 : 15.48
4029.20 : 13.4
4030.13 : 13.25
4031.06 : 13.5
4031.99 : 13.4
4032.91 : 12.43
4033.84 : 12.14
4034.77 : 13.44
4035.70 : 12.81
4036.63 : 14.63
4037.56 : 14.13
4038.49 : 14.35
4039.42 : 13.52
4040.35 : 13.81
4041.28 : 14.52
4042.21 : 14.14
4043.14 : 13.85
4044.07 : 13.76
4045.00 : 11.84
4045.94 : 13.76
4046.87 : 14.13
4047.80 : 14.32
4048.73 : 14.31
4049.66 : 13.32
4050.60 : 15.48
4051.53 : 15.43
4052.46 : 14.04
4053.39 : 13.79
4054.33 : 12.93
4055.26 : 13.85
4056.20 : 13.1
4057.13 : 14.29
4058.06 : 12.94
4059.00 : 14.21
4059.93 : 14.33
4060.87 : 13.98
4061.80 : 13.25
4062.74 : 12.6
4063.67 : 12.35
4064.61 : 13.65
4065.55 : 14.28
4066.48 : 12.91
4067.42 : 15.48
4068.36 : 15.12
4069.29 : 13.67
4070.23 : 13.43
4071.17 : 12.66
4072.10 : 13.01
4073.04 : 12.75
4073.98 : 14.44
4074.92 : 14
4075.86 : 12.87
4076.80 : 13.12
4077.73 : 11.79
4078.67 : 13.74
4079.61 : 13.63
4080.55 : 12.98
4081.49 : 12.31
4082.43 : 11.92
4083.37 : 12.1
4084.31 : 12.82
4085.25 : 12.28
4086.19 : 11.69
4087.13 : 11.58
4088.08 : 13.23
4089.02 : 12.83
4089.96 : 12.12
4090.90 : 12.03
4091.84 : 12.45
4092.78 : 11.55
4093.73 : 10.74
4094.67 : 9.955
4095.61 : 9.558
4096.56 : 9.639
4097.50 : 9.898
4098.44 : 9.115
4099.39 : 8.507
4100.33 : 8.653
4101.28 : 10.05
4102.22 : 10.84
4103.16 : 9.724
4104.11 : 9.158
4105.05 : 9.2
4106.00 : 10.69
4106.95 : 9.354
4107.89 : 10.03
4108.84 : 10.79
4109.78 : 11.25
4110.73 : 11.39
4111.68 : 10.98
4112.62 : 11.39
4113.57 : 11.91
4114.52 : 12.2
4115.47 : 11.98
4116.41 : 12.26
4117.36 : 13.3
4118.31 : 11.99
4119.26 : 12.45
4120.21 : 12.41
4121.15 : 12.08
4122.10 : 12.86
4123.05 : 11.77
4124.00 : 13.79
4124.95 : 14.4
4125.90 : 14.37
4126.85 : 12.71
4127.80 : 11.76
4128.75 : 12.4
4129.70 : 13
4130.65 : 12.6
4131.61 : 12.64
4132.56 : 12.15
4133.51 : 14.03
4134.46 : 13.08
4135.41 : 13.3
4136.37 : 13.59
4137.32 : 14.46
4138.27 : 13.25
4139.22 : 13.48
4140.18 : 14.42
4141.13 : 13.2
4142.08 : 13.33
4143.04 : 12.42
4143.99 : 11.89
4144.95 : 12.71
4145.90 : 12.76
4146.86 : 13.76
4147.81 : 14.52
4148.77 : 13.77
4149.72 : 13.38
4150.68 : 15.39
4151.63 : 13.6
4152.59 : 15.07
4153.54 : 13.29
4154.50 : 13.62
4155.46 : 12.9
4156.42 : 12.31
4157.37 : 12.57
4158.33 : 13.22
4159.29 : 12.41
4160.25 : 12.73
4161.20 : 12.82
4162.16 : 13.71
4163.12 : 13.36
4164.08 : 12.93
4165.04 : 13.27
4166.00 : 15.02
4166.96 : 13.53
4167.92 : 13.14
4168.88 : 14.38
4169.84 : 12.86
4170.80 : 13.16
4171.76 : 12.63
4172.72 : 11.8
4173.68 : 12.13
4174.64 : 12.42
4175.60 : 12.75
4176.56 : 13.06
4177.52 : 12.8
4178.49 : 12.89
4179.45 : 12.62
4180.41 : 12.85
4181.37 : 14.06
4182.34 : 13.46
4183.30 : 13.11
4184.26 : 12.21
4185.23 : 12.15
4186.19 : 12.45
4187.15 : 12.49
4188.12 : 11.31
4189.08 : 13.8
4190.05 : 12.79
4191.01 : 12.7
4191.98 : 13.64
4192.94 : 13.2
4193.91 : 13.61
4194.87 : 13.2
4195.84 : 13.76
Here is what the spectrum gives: 6.7 AA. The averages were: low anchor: 13.7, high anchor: 13.3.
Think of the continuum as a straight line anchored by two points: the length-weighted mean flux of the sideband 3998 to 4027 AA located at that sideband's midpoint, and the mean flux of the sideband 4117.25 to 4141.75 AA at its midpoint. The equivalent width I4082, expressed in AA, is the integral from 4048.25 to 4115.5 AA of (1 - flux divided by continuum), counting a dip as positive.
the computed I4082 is 5.7 AA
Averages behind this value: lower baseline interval 13.9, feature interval 12.3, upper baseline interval 13.1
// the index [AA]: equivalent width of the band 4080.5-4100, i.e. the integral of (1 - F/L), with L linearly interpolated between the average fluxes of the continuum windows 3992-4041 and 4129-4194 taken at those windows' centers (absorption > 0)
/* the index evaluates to 3.1 AA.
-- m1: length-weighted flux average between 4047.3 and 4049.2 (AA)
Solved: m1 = 14.4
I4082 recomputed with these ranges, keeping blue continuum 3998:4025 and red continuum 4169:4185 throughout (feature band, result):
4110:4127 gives 1.0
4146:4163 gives -0.6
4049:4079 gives -0.3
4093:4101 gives 2.2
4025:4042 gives -0.1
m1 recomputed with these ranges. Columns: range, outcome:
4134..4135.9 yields 13.2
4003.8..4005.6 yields 12.5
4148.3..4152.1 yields 14.1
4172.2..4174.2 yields 12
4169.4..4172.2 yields 12.9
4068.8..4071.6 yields 13.3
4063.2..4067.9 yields 13.7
